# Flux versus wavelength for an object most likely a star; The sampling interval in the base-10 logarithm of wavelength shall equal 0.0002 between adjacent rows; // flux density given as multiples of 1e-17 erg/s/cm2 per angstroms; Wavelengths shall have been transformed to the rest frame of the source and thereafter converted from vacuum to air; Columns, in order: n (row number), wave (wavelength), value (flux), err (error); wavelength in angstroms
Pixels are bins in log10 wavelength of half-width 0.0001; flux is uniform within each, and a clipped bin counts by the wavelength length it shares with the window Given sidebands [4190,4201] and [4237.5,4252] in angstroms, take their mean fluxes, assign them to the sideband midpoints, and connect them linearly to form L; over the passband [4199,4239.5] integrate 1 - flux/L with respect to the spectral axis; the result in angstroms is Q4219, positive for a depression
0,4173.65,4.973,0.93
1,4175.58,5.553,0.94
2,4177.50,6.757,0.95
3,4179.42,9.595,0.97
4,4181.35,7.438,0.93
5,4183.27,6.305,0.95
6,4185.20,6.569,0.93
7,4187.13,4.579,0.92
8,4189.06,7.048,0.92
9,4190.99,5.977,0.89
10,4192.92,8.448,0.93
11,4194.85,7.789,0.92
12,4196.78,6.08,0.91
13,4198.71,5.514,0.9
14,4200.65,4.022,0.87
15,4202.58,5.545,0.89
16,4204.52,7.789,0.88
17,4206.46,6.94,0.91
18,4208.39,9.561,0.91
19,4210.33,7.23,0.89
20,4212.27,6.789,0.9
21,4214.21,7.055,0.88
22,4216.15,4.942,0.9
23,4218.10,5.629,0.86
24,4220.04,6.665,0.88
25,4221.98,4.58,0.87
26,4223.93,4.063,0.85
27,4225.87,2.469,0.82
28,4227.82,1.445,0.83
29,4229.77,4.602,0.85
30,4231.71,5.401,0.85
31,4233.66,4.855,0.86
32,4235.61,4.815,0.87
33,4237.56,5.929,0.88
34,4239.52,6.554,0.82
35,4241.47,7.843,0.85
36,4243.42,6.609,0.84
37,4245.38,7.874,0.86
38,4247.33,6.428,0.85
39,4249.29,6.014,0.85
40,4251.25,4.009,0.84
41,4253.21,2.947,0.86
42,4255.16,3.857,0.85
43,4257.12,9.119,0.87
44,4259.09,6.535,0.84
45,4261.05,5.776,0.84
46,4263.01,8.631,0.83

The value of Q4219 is 5.7 angstroms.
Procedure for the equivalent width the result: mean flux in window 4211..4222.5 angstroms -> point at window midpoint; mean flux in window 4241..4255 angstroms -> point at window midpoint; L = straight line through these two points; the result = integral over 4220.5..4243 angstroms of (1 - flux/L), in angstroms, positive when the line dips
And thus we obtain 3.9 angstroms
